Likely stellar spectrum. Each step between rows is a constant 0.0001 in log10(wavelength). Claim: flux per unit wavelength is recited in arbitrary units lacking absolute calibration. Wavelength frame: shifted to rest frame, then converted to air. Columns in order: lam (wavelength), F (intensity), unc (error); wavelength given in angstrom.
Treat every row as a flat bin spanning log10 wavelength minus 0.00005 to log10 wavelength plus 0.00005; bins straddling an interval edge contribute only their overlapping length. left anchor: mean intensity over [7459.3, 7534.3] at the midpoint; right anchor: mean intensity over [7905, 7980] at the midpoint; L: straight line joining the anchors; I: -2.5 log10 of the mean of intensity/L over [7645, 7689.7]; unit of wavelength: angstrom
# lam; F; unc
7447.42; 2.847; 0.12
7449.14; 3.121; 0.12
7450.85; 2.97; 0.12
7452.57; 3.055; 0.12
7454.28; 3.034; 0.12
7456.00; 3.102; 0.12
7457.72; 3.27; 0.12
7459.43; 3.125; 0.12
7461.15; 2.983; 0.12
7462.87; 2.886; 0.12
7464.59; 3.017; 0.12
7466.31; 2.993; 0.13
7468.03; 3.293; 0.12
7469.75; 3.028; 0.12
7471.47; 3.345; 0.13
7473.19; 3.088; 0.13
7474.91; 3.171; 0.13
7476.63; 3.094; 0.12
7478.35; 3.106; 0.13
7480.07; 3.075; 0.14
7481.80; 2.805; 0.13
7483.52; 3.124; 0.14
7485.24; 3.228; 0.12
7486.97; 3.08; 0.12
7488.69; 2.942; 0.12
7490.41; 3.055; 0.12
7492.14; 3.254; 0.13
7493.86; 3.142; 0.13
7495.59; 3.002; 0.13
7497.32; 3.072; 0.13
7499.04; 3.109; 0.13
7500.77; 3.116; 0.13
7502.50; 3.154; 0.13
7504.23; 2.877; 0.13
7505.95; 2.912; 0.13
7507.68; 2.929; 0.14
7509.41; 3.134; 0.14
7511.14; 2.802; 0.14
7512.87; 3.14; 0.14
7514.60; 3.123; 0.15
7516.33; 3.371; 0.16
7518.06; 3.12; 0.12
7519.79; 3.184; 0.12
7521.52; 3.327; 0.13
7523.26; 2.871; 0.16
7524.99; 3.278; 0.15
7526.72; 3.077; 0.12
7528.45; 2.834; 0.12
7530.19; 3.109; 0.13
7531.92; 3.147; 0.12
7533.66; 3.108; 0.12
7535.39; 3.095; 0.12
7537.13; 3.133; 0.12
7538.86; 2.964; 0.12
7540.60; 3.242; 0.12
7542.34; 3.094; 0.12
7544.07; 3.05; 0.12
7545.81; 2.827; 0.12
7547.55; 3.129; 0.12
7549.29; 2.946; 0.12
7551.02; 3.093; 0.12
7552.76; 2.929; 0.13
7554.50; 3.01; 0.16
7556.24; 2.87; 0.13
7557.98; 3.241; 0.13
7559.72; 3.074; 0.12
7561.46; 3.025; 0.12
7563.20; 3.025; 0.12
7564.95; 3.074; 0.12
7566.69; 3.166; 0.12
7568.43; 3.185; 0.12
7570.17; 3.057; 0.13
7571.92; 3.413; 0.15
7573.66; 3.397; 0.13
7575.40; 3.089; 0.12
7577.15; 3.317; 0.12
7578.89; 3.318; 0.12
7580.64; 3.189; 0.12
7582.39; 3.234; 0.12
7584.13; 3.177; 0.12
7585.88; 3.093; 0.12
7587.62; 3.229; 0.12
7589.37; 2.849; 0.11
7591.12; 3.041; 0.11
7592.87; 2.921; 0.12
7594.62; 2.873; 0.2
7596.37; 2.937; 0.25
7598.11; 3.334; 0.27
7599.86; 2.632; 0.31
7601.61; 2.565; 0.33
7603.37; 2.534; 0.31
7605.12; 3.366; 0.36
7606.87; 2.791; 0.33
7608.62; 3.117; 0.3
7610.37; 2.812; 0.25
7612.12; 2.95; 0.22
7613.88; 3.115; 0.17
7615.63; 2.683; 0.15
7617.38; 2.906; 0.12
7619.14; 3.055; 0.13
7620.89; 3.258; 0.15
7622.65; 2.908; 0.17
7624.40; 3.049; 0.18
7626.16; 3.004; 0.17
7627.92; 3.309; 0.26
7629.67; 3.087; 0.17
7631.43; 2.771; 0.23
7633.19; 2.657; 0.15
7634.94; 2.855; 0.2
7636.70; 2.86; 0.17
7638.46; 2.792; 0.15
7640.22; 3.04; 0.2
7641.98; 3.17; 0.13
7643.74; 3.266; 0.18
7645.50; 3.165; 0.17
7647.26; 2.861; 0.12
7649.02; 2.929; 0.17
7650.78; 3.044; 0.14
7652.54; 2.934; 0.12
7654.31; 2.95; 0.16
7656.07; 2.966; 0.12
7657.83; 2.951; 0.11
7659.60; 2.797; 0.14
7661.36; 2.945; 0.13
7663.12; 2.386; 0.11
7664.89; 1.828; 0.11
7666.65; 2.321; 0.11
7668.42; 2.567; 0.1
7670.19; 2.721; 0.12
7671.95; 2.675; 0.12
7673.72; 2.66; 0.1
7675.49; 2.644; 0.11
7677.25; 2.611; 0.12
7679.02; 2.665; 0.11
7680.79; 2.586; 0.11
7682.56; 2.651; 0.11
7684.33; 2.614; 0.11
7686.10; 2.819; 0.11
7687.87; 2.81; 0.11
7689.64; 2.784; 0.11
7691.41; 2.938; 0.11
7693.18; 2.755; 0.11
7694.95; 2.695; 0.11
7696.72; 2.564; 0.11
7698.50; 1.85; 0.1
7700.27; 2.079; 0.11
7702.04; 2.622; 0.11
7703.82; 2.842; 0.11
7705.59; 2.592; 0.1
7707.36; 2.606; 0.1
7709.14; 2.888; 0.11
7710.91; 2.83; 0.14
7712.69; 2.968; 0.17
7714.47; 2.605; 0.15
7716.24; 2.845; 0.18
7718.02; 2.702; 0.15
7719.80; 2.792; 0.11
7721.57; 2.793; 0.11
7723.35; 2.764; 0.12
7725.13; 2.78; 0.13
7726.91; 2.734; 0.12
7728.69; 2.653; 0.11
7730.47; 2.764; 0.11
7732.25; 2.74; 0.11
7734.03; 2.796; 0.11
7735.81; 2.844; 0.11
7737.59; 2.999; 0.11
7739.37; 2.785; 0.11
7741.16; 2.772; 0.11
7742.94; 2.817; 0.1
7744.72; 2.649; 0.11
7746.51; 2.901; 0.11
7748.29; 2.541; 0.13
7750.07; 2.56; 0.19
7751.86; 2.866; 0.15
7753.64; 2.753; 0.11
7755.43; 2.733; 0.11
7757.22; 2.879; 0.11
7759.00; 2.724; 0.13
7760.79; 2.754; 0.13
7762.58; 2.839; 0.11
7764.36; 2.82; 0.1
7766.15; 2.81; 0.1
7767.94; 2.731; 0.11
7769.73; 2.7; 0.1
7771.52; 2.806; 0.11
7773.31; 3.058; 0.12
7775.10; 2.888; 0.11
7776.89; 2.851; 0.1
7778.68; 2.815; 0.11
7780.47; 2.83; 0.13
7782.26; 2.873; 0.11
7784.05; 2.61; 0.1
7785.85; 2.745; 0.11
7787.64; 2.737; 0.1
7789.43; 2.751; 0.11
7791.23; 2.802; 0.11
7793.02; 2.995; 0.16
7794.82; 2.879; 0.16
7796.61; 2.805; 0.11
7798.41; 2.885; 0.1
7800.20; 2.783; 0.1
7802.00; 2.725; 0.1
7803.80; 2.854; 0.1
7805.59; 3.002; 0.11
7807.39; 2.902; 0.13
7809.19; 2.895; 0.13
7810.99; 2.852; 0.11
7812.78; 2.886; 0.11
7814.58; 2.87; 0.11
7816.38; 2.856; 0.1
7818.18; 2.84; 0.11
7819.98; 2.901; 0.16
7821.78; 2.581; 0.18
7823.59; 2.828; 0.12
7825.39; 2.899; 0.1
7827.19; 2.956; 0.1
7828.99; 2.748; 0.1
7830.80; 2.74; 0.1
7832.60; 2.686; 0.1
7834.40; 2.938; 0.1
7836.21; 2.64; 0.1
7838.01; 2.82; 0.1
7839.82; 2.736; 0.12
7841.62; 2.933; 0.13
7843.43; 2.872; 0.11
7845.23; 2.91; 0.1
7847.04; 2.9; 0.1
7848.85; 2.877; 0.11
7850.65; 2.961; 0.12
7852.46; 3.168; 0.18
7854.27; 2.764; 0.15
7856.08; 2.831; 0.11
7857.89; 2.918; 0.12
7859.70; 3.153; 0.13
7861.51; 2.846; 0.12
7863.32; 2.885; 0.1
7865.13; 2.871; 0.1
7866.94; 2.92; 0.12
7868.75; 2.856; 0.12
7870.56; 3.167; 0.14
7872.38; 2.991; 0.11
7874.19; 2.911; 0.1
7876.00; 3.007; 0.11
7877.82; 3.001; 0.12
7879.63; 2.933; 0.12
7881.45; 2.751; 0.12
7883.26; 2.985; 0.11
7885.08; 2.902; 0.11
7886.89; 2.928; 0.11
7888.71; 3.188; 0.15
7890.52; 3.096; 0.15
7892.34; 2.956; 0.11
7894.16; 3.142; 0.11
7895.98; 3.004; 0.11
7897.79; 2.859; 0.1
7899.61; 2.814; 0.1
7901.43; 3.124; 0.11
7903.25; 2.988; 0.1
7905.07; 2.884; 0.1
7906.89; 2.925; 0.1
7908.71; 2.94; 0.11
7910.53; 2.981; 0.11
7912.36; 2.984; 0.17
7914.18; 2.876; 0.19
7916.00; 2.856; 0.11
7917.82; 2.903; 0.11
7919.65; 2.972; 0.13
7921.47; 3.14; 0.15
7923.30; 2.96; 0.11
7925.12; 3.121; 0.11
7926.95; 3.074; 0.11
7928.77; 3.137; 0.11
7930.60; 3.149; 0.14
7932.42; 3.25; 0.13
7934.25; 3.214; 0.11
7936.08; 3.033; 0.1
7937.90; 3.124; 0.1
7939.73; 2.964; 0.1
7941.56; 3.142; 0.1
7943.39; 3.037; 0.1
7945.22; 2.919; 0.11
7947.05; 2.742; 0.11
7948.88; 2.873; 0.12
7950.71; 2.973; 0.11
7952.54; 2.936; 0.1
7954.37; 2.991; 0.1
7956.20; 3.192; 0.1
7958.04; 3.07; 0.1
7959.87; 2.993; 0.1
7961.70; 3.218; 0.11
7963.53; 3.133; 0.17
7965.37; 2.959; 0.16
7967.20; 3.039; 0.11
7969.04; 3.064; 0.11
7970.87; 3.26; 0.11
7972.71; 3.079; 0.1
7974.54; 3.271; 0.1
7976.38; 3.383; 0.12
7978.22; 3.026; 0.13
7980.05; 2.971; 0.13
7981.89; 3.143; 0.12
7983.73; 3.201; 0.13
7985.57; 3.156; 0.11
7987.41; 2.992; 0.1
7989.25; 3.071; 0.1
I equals 0.13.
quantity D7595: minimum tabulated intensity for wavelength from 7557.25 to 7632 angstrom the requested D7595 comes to 2.534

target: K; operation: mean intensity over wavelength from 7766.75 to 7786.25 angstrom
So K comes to 2.81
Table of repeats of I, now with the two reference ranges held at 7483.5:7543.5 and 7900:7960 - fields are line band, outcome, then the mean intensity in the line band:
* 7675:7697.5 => 0.133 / 2.71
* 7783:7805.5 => 0.086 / 2.81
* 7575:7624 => 0.023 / 3.01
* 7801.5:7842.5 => 0.075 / 2.83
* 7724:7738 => 0.100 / 2.78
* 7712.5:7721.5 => 0.105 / 2.77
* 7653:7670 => 0.159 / 2.64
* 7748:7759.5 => 0.118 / 2.73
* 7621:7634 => 0.029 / 2.99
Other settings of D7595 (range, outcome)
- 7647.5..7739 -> 1.828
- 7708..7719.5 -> 2.605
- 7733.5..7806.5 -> 2.541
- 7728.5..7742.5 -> 2.653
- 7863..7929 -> 2.751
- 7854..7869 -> 2.764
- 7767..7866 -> 2.581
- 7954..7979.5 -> 2.959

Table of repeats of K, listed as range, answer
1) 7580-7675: 2.91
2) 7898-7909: 2.94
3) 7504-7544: 3.08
